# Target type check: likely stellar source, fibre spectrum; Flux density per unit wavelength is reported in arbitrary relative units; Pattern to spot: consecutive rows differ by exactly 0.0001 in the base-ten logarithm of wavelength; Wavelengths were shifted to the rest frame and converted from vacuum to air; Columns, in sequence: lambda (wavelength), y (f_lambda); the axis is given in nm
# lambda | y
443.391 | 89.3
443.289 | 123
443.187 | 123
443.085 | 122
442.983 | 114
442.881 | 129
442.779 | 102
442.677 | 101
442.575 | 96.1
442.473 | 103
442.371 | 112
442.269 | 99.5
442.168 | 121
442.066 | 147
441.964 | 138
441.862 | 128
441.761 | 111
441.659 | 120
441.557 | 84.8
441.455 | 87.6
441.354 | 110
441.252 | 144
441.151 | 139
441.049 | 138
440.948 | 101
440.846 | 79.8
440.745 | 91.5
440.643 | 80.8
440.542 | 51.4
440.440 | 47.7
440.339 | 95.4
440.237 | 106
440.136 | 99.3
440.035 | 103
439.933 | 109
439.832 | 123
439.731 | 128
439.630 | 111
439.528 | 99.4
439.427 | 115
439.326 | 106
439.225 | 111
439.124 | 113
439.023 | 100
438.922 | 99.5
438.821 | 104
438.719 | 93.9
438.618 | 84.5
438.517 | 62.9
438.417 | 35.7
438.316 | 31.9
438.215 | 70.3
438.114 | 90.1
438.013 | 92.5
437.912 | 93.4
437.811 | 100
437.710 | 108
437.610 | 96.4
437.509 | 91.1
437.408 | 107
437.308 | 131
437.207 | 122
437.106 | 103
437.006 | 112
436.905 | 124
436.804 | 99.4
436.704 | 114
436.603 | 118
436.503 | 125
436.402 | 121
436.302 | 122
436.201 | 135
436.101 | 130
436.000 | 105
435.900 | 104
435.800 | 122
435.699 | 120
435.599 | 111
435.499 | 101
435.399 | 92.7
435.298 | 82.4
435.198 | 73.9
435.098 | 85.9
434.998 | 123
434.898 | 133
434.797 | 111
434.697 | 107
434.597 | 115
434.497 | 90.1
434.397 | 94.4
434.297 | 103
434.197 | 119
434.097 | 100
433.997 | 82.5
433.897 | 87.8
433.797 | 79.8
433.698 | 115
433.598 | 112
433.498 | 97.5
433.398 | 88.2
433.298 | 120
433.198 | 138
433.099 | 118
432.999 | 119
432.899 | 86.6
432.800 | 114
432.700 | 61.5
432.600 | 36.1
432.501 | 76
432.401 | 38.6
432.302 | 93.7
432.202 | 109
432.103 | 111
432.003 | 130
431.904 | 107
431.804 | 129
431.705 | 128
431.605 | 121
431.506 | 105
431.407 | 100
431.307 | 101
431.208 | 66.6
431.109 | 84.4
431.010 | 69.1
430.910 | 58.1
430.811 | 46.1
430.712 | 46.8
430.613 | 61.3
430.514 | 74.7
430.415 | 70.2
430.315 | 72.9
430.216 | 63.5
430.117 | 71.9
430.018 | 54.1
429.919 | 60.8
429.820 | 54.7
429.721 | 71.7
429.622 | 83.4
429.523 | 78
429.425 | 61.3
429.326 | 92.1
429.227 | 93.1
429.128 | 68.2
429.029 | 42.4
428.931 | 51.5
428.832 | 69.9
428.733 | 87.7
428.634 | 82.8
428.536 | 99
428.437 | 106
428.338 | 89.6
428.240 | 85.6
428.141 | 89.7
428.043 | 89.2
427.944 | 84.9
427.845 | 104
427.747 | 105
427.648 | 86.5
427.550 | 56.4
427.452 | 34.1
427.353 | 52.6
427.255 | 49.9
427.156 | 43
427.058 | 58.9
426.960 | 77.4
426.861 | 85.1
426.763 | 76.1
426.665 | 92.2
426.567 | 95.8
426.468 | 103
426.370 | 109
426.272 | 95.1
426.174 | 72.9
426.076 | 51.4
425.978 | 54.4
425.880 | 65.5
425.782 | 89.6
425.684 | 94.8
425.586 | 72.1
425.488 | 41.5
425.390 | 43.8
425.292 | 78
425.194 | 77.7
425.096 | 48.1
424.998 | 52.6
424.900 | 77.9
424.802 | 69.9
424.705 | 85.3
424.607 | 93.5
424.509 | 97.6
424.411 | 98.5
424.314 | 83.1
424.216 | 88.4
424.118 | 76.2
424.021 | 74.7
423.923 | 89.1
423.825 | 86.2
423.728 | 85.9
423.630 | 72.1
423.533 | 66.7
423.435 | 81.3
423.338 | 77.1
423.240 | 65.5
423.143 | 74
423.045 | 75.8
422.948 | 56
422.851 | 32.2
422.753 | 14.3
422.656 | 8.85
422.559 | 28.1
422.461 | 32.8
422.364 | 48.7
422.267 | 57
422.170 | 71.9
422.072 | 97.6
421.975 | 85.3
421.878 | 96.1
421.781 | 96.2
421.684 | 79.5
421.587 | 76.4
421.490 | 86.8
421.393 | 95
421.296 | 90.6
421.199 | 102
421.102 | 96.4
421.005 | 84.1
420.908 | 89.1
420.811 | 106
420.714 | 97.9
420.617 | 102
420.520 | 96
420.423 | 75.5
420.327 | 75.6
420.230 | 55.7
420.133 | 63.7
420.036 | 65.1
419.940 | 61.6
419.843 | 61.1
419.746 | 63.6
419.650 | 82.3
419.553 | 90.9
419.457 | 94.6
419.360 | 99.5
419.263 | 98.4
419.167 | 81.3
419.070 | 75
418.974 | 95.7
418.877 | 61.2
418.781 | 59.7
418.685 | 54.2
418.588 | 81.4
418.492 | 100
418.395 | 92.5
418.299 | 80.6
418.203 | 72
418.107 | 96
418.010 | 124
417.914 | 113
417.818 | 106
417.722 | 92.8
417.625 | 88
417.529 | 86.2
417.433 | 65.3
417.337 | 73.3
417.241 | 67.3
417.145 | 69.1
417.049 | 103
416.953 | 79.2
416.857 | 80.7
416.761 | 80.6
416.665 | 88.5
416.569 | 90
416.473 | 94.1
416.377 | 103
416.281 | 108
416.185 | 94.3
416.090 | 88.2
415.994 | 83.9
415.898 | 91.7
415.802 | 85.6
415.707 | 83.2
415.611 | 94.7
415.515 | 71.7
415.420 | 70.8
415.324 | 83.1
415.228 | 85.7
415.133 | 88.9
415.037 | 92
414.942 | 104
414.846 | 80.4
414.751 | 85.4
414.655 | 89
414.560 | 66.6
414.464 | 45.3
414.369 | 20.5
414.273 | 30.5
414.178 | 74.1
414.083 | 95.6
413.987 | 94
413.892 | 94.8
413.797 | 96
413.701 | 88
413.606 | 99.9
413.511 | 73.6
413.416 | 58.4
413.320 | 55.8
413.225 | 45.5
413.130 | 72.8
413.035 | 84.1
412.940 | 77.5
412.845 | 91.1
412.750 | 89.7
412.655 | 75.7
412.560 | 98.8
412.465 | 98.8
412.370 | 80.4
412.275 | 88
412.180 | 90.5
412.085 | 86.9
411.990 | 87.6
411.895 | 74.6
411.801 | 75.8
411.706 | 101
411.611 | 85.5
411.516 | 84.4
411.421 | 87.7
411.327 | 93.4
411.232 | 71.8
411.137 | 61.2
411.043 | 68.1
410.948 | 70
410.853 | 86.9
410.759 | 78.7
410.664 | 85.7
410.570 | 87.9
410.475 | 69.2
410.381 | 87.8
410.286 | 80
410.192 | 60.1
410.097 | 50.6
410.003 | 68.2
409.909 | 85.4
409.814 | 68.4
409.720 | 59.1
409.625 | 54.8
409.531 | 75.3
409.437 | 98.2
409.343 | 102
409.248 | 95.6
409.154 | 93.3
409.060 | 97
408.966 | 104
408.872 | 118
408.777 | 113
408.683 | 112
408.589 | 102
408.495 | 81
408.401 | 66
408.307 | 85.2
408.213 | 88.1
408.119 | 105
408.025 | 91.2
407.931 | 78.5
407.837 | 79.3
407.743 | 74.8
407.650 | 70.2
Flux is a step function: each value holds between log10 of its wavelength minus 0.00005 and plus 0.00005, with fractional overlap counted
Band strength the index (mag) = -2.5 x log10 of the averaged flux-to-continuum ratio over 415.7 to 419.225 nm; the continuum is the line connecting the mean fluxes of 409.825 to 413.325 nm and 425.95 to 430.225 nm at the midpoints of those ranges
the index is -0.11 mag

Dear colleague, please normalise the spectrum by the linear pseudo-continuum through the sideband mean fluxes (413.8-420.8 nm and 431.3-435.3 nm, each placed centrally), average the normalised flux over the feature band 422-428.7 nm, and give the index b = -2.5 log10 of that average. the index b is 0.25 mag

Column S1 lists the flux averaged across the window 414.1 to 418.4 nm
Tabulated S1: 83.7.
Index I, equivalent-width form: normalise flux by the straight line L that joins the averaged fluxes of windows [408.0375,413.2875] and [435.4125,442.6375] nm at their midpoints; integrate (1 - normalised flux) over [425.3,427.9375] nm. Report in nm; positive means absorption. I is 0.60 nm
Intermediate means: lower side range 83.6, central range 73.7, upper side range 105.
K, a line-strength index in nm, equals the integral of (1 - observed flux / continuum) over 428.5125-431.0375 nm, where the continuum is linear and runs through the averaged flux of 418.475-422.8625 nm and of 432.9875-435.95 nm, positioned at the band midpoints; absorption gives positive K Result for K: 0.70 nm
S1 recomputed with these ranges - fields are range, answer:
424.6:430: 74.9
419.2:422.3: 84.3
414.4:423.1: 80.2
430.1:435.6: 93.5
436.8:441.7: 98.9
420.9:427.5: 72.8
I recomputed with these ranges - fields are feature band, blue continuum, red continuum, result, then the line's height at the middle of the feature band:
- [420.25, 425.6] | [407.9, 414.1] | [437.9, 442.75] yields 0.93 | 90.4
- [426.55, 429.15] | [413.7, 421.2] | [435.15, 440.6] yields 0.45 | 92.3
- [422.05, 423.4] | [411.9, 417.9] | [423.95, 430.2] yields 0.45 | 78.2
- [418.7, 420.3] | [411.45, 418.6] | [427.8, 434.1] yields 0.18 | 84.4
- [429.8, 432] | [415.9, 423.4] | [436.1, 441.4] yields 0.29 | 92.8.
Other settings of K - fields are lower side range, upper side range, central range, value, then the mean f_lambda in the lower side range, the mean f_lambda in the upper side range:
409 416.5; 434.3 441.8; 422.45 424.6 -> 0.54 nm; 81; 103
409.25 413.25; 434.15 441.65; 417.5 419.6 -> -0.06 nm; 79.9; 103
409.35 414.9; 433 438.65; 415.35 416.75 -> -0.12 nm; 77.5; 103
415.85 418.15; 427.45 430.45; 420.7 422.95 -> 0.35 nm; 90.2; 76.8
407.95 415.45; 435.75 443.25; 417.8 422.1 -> 0.16 nm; 81.8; 105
